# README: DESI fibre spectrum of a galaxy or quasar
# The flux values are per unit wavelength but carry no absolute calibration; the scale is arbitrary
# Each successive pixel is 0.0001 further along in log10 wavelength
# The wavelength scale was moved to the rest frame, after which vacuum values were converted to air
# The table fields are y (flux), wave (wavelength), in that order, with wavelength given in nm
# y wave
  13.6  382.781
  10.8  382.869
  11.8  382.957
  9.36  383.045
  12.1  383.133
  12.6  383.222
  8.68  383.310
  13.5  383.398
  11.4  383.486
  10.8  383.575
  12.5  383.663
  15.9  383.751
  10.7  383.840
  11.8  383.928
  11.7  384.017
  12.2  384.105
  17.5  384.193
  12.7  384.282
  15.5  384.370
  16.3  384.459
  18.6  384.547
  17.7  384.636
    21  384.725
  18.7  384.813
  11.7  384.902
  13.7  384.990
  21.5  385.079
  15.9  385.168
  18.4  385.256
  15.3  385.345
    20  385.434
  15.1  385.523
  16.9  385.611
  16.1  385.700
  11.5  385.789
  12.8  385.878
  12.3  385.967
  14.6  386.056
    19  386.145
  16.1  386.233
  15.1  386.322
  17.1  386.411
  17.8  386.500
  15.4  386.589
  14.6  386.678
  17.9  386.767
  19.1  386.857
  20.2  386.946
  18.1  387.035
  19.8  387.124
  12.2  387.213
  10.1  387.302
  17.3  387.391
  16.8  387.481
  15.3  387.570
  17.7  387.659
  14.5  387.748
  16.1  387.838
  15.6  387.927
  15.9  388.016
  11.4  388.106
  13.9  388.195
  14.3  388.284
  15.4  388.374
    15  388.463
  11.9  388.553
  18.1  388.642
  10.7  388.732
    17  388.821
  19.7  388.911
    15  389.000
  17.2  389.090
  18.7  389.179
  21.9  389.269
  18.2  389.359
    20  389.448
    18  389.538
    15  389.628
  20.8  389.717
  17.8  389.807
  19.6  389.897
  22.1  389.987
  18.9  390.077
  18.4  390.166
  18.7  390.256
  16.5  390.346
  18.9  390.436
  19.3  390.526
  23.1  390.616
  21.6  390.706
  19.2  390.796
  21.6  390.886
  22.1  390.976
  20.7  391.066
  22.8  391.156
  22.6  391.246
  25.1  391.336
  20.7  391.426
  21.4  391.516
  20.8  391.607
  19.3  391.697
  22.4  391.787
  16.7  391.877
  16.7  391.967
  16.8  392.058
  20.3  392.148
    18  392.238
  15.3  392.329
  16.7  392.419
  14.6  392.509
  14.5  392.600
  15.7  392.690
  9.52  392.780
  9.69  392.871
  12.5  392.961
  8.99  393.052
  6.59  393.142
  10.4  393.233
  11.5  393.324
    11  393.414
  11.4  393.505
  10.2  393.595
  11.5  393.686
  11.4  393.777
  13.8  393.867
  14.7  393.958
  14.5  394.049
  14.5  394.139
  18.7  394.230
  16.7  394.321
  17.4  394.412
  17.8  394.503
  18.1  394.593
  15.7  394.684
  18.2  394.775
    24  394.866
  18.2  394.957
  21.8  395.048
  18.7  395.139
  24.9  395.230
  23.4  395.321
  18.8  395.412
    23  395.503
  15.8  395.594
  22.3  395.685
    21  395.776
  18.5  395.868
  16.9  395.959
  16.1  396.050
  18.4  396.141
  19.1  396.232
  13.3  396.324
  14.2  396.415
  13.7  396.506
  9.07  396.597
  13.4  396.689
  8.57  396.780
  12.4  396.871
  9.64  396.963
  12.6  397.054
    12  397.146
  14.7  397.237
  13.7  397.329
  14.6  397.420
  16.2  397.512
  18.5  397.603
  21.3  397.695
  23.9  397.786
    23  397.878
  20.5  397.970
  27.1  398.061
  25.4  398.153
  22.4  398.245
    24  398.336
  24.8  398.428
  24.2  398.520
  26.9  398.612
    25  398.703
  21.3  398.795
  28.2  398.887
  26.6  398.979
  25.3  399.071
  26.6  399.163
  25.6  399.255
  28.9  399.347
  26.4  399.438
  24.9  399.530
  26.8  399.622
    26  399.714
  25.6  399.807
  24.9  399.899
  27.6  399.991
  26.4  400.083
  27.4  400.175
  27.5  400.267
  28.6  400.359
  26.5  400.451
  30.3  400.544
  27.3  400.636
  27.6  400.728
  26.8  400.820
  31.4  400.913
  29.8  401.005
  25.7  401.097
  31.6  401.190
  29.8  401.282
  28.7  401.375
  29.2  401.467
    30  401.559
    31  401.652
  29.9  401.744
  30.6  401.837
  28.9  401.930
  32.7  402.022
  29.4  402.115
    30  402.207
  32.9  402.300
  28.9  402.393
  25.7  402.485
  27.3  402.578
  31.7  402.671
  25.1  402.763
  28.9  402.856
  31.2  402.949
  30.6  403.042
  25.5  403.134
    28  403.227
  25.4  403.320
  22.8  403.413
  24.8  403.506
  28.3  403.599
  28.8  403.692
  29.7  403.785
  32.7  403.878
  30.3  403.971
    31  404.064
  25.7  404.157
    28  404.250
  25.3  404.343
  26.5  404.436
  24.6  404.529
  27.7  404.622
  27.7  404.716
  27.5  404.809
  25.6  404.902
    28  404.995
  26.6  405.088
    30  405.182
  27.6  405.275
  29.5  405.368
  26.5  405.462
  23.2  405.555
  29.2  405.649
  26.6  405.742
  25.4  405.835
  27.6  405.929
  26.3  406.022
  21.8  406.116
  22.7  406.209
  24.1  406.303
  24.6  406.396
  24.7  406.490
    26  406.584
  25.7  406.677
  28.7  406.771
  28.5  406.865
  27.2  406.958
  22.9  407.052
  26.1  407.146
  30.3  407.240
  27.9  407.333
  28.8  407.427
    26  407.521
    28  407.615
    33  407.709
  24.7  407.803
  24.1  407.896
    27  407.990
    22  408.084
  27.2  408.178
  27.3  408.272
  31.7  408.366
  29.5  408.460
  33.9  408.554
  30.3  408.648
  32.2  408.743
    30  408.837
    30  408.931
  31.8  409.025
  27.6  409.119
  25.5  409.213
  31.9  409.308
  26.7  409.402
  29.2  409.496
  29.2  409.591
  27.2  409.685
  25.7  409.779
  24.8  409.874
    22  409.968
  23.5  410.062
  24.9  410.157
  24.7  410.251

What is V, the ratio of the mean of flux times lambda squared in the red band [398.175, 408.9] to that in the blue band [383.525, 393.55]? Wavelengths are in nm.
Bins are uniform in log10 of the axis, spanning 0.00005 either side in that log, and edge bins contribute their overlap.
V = 1.8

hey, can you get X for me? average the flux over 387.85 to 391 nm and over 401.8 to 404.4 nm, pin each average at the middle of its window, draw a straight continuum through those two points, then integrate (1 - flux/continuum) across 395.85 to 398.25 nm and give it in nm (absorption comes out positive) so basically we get 0.74 nm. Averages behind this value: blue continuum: 17.7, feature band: 16.5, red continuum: 28.6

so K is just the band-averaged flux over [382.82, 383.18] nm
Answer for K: 11.1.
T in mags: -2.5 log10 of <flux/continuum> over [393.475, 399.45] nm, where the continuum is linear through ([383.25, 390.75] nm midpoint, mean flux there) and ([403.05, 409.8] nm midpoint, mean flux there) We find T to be 0.16 mag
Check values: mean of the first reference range 16.2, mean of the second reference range 27.4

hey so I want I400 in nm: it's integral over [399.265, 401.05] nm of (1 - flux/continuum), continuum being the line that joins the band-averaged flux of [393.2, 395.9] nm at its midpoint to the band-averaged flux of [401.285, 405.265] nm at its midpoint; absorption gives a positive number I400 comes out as -0.223 nm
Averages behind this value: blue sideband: 17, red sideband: 28.4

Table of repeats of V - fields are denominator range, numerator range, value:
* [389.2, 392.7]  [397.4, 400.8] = 1.35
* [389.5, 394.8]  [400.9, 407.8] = 1.75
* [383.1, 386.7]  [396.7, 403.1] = 1.82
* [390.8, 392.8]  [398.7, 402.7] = 1.55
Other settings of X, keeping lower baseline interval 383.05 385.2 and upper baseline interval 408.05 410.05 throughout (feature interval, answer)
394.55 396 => 0.04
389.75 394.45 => 0.45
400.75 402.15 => -0.33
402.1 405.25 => -0.34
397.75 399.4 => -0.19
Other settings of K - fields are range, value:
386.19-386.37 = 15.6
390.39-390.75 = 20.7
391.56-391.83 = 20.8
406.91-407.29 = 26.7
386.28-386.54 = 16.7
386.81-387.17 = 19.2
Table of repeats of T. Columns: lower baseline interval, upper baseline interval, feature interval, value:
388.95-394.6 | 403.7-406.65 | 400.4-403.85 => -0.17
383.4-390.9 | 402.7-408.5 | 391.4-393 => 0.15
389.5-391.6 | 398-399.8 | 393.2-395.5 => 0.35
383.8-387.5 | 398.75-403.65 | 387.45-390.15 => 0.10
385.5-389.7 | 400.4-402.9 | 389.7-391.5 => -0.09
